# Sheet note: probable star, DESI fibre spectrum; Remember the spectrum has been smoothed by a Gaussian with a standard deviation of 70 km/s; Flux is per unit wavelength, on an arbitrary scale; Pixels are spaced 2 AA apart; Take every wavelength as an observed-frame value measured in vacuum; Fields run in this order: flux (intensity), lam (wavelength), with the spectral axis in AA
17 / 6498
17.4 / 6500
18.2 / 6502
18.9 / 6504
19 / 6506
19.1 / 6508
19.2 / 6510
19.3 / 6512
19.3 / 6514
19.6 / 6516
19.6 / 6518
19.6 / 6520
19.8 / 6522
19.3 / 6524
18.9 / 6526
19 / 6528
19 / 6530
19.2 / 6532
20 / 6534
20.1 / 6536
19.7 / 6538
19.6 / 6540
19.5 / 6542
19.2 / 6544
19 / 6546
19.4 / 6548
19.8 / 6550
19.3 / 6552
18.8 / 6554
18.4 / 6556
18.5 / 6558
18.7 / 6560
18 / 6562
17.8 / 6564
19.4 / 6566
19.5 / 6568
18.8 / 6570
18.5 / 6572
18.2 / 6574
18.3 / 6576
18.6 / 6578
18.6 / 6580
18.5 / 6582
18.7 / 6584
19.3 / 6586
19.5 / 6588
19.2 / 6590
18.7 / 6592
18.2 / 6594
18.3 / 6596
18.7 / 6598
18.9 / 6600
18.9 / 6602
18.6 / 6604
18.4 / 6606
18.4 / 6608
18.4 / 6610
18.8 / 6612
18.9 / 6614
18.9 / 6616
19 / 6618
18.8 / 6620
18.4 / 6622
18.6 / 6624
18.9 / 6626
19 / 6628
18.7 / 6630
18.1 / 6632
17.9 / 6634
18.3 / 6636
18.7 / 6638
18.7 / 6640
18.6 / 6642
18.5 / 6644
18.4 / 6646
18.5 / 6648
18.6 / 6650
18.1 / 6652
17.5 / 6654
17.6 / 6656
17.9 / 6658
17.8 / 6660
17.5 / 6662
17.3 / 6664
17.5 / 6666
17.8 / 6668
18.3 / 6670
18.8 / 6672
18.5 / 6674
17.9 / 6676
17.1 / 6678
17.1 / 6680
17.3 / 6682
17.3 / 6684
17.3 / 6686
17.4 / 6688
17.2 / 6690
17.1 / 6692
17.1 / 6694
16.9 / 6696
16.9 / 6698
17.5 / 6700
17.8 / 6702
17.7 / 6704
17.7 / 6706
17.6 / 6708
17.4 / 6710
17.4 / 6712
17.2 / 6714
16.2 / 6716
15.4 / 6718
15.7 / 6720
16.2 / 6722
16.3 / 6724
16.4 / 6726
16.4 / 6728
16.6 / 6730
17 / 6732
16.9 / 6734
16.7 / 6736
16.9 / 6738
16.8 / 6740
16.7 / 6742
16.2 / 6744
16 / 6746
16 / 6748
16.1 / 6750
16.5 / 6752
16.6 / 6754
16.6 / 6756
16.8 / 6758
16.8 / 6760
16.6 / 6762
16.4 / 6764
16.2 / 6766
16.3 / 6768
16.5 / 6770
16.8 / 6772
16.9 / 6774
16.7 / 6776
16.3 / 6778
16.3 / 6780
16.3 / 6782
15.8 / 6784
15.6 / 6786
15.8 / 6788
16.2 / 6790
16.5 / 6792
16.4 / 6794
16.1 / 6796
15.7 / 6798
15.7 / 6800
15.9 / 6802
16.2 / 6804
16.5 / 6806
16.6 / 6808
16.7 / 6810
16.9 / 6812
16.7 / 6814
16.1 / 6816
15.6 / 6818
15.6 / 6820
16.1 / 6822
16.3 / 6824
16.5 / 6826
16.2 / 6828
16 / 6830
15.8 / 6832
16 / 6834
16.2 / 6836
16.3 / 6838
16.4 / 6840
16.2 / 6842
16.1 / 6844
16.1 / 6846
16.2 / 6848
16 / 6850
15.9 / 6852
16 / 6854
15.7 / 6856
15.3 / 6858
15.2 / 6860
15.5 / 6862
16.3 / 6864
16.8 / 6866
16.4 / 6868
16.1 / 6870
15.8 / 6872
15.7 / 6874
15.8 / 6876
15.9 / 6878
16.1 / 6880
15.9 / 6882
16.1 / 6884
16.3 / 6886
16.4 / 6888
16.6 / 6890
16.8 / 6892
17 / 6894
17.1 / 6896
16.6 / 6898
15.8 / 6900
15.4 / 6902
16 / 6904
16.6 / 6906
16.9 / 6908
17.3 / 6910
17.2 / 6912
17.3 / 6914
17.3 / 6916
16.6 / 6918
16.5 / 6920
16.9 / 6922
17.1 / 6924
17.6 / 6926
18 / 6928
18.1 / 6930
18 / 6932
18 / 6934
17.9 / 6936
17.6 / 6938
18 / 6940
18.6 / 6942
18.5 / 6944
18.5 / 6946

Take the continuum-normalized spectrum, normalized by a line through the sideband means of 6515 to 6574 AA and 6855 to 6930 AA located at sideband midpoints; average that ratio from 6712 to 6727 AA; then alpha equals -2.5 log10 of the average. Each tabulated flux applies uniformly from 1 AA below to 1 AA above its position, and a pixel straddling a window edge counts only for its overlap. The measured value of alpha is 0.10 mag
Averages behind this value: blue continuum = 19.2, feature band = 16.3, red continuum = 16.5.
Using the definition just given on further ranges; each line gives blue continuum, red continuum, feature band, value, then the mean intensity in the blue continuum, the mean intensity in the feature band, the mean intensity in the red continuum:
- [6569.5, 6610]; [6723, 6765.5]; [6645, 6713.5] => -0.01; 18.7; 17.6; 16.5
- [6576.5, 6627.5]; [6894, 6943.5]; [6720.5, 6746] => 0.10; 18.7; 16.6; 17.2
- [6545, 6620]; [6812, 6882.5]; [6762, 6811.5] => 0.02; 18.8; 16.3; 16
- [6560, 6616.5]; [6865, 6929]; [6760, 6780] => 0.06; 18.7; 16.5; 16.6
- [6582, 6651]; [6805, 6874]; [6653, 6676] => 0.01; 18.7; 17.9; 16.1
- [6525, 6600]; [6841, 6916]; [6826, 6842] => 0.03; 18.9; 16.2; 16.2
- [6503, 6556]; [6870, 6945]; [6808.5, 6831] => 0.08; 19.3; 16.3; 16.9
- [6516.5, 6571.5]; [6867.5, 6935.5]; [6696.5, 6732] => 0.07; 19.2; 16.9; 16.7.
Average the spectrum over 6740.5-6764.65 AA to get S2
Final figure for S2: 16.4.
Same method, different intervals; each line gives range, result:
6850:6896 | 16.1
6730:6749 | 16.6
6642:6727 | 17.4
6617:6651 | 18.6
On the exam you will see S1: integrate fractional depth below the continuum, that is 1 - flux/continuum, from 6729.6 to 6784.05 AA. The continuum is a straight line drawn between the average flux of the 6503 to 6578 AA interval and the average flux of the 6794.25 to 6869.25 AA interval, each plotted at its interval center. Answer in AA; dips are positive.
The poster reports 1.1 AA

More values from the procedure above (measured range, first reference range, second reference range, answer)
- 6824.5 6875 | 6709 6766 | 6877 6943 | 2.3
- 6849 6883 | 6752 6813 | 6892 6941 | 1.9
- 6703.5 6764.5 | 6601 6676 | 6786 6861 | 2.0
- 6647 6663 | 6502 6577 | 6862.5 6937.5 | 0.3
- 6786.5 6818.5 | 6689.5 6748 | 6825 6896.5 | 0.3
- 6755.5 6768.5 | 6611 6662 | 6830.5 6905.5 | 0.5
